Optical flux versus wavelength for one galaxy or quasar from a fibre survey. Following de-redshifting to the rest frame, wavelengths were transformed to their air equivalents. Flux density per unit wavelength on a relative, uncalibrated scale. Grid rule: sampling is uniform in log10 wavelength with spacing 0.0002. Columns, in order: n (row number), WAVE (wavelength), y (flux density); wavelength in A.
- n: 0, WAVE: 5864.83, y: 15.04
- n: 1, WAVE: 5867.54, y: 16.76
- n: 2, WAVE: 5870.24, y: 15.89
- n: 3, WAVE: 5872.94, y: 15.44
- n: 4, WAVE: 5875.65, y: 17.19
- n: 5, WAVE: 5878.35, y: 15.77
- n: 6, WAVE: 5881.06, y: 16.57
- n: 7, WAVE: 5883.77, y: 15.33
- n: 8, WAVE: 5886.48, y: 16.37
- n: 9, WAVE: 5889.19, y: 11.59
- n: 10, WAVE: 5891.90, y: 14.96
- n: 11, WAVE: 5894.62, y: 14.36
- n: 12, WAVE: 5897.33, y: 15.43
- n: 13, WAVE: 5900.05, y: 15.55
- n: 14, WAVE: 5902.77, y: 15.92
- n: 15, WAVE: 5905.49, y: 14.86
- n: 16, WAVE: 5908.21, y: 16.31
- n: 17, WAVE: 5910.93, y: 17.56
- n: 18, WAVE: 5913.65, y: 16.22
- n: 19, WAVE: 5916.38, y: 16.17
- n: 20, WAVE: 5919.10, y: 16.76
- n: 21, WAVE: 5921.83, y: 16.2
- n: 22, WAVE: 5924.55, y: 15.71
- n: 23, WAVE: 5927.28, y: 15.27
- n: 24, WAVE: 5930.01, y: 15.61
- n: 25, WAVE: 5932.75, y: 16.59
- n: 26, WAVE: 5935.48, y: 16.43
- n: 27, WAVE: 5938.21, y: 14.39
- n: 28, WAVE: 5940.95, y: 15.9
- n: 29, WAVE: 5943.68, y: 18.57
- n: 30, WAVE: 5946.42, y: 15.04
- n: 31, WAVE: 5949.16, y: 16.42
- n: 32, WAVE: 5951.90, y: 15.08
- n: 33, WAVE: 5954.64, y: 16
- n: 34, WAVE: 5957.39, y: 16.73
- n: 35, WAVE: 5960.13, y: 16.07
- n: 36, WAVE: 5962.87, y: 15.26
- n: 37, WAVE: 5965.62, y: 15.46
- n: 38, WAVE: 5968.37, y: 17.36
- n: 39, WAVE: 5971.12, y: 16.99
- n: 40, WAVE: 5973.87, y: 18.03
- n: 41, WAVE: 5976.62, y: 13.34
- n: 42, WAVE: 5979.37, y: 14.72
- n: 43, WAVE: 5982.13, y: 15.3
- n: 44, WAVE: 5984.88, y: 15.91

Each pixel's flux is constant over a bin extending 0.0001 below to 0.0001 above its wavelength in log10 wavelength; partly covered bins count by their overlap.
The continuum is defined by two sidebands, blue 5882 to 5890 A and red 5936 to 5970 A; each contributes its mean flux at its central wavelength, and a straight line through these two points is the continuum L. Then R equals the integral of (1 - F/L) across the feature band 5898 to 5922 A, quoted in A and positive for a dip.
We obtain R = -1.5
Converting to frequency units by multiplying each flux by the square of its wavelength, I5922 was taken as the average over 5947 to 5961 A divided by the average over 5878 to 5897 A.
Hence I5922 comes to 1.1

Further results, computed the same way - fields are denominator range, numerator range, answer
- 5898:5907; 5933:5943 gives 1.04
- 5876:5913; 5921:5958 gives 1.05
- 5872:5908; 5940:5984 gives 1.07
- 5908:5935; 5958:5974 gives 1.03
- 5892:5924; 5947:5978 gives 1.03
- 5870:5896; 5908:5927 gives 1.08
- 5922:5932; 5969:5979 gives 1.04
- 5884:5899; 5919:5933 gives 1.10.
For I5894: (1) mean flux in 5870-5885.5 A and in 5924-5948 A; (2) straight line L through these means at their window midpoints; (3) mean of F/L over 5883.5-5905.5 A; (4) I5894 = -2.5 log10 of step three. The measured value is 0.08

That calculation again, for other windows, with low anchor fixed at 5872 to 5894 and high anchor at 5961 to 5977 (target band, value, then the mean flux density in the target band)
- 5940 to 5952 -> -0.022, 16.3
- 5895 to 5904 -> 0.003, 15.5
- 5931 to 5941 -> 0.007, 15.8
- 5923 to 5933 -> 0.008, 15.7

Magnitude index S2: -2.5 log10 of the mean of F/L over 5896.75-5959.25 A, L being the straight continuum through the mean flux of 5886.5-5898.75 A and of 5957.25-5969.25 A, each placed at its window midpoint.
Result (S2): -0.06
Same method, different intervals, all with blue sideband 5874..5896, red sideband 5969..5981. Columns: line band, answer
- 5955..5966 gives -0.01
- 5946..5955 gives 0.00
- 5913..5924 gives -0.06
